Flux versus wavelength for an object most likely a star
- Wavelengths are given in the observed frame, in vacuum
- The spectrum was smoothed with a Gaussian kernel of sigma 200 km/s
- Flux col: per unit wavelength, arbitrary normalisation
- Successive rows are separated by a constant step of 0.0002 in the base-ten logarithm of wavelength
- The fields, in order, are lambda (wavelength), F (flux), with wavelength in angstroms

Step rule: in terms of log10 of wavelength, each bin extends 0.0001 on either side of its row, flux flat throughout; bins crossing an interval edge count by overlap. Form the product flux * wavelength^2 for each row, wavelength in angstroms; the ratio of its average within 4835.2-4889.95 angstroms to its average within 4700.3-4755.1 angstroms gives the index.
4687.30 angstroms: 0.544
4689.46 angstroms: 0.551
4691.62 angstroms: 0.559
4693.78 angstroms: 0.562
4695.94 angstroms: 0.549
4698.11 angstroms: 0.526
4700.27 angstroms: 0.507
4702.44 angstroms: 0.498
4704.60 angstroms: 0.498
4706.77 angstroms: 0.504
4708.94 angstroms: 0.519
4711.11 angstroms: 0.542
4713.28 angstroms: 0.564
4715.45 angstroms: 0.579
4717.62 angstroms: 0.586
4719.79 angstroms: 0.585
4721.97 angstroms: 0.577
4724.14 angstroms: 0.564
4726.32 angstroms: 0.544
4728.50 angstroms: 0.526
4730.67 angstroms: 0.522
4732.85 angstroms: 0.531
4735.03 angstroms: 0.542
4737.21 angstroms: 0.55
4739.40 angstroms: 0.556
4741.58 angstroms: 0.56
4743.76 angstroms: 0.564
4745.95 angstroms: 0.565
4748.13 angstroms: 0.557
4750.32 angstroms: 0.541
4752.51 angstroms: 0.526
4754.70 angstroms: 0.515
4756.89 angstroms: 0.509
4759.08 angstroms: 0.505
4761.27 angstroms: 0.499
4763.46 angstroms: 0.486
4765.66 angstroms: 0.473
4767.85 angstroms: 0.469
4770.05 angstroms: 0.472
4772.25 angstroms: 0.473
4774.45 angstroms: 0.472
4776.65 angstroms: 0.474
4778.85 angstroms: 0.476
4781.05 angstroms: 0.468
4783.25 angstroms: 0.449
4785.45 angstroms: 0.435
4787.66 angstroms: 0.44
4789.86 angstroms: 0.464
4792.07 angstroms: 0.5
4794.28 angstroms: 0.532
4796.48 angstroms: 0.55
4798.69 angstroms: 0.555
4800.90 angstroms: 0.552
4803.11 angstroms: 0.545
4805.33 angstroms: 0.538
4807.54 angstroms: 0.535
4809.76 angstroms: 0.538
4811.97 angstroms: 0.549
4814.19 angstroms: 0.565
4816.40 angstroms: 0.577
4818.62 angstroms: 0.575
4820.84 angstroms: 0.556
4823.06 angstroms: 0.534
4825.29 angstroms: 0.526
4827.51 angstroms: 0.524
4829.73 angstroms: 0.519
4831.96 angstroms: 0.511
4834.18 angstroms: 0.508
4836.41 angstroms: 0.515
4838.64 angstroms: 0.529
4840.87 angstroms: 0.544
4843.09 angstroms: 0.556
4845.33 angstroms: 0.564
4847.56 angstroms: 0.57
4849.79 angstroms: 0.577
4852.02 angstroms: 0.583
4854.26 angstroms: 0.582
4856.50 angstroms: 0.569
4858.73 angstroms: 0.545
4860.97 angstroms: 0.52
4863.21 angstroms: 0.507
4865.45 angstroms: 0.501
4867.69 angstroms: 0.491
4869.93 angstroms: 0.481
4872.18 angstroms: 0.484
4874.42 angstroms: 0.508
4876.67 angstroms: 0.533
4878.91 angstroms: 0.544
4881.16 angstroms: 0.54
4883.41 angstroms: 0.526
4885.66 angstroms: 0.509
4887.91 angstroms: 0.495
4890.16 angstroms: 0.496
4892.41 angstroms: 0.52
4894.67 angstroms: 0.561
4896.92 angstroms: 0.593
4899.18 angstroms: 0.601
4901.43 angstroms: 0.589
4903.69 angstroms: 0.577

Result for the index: 1.0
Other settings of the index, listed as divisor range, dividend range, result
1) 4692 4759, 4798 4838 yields 1.04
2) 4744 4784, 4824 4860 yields 1.13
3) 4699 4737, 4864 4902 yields 1.04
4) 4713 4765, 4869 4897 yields 1.02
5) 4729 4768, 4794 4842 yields 1.05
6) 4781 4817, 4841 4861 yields 1.11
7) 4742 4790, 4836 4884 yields 1.13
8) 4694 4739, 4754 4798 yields 0.92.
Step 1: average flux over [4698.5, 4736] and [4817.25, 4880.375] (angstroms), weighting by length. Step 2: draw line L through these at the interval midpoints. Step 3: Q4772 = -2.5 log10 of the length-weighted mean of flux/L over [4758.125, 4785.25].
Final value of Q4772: 0.135 mag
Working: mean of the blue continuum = 0.54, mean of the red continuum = 0.534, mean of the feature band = 0.475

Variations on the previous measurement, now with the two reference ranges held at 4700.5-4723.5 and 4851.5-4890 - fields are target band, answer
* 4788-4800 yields 0.036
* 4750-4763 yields 0.052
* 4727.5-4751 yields -0.013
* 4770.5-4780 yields 0.134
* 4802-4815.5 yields -0.029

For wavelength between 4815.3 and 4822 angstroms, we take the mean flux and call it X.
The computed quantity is 0.569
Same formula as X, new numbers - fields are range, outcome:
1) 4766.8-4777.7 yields 0.472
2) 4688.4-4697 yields 0.555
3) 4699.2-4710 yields 0.505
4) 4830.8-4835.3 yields 0.509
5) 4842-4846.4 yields 0.559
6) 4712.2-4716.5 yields 0.572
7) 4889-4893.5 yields 0.508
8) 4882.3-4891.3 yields 0.507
